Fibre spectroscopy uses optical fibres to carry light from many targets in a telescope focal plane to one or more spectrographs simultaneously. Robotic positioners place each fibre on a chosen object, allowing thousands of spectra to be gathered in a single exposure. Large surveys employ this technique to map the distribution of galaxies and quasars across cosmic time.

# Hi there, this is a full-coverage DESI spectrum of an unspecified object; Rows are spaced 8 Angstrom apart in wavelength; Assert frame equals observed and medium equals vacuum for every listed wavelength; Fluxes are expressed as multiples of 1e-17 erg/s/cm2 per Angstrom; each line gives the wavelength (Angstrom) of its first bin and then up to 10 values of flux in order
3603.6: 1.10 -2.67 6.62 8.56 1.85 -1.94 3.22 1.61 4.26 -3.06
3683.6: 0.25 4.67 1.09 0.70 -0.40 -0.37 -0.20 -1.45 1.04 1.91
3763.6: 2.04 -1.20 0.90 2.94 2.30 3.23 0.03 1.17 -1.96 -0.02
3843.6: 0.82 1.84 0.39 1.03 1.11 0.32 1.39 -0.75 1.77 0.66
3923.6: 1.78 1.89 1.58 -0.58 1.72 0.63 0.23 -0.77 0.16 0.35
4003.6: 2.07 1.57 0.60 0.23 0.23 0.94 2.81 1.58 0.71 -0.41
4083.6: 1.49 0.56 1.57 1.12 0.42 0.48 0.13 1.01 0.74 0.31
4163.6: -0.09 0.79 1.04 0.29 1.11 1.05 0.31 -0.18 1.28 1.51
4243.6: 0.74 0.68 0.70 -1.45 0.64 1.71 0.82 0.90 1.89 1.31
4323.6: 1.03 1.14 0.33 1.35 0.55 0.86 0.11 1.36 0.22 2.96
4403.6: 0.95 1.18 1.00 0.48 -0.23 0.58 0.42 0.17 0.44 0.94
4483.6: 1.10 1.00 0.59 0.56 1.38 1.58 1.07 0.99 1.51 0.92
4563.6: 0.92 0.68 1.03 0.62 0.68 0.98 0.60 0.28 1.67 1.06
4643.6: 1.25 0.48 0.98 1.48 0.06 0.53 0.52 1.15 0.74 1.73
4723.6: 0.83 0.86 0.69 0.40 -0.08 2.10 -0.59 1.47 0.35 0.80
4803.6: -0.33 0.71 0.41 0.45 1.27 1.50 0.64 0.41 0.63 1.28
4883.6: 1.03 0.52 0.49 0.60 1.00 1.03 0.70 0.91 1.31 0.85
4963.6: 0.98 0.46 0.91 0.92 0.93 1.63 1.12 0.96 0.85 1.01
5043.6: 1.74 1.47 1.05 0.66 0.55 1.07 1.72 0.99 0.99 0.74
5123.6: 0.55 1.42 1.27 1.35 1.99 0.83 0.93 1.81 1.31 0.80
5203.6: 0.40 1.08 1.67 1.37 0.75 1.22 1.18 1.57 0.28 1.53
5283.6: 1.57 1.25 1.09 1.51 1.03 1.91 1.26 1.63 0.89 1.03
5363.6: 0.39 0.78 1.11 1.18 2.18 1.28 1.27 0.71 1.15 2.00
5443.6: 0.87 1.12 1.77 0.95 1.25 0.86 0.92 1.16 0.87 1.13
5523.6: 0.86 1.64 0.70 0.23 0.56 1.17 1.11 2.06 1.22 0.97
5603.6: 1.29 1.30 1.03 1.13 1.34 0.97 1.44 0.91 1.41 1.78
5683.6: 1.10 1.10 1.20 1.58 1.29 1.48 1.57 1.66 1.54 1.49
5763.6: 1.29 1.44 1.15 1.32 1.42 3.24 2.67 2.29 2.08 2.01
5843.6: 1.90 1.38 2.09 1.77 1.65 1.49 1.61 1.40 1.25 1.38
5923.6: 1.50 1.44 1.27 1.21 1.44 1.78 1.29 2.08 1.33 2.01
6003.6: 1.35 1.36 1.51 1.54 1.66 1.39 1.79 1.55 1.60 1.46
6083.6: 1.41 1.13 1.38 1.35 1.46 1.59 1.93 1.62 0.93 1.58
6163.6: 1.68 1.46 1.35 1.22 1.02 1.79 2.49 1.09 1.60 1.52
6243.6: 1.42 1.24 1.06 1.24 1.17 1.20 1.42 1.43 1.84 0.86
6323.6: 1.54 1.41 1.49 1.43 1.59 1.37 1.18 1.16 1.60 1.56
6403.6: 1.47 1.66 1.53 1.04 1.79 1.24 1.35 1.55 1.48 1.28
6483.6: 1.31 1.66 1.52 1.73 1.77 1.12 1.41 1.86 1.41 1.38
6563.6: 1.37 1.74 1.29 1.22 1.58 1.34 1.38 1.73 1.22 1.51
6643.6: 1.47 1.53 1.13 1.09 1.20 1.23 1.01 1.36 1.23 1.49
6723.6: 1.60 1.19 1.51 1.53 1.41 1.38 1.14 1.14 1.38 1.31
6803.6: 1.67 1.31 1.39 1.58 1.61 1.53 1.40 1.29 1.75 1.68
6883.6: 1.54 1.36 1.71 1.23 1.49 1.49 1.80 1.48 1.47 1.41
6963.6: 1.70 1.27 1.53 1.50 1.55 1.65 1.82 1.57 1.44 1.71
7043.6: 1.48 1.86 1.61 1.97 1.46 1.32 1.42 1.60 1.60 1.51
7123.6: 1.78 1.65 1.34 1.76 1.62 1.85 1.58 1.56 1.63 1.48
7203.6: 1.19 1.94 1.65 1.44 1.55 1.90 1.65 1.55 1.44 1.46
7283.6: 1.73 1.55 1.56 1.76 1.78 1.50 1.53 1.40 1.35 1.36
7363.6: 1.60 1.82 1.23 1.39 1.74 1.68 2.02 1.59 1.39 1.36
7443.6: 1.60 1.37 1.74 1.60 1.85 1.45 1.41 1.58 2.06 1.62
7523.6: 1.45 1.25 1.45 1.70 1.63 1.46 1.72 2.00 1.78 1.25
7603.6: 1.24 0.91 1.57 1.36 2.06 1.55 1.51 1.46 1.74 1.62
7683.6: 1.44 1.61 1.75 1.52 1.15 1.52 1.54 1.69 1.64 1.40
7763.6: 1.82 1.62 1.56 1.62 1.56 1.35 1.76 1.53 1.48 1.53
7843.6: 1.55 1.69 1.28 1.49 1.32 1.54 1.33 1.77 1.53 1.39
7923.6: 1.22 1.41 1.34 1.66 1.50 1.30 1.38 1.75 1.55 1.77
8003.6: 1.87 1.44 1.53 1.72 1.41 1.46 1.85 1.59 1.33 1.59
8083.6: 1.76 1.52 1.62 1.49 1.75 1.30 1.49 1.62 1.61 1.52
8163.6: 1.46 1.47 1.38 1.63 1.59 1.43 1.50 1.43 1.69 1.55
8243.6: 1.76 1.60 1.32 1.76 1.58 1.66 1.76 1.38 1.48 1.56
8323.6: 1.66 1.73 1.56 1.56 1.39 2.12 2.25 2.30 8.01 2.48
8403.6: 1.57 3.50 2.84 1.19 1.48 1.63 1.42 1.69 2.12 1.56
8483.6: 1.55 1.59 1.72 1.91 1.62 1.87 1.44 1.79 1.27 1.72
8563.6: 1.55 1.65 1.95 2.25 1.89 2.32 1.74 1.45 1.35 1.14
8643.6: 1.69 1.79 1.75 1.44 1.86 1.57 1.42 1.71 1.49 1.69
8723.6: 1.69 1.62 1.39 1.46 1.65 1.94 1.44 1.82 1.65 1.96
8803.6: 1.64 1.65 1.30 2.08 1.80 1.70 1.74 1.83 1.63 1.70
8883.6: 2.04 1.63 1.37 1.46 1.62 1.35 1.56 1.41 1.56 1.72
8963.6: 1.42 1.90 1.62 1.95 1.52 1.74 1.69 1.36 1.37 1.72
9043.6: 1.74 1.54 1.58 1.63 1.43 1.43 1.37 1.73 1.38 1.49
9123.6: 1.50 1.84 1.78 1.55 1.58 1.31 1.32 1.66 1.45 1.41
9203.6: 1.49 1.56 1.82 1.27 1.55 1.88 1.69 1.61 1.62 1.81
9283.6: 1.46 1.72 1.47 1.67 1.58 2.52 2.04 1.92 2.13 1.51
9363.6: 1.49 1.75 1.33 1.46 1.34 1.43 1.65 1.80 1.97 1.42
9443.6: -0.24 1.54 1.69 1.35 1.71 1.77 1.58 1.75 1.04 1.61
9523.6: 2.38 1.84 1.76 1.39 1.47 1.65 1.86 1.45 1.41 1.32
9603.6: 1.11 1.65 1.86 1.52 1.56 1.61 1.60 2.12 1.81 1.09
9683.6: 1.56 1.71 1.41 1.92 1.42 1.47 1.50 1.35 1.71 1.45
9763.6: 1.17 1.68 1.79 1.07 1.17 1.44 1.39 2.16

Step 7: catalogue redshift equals 0.278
